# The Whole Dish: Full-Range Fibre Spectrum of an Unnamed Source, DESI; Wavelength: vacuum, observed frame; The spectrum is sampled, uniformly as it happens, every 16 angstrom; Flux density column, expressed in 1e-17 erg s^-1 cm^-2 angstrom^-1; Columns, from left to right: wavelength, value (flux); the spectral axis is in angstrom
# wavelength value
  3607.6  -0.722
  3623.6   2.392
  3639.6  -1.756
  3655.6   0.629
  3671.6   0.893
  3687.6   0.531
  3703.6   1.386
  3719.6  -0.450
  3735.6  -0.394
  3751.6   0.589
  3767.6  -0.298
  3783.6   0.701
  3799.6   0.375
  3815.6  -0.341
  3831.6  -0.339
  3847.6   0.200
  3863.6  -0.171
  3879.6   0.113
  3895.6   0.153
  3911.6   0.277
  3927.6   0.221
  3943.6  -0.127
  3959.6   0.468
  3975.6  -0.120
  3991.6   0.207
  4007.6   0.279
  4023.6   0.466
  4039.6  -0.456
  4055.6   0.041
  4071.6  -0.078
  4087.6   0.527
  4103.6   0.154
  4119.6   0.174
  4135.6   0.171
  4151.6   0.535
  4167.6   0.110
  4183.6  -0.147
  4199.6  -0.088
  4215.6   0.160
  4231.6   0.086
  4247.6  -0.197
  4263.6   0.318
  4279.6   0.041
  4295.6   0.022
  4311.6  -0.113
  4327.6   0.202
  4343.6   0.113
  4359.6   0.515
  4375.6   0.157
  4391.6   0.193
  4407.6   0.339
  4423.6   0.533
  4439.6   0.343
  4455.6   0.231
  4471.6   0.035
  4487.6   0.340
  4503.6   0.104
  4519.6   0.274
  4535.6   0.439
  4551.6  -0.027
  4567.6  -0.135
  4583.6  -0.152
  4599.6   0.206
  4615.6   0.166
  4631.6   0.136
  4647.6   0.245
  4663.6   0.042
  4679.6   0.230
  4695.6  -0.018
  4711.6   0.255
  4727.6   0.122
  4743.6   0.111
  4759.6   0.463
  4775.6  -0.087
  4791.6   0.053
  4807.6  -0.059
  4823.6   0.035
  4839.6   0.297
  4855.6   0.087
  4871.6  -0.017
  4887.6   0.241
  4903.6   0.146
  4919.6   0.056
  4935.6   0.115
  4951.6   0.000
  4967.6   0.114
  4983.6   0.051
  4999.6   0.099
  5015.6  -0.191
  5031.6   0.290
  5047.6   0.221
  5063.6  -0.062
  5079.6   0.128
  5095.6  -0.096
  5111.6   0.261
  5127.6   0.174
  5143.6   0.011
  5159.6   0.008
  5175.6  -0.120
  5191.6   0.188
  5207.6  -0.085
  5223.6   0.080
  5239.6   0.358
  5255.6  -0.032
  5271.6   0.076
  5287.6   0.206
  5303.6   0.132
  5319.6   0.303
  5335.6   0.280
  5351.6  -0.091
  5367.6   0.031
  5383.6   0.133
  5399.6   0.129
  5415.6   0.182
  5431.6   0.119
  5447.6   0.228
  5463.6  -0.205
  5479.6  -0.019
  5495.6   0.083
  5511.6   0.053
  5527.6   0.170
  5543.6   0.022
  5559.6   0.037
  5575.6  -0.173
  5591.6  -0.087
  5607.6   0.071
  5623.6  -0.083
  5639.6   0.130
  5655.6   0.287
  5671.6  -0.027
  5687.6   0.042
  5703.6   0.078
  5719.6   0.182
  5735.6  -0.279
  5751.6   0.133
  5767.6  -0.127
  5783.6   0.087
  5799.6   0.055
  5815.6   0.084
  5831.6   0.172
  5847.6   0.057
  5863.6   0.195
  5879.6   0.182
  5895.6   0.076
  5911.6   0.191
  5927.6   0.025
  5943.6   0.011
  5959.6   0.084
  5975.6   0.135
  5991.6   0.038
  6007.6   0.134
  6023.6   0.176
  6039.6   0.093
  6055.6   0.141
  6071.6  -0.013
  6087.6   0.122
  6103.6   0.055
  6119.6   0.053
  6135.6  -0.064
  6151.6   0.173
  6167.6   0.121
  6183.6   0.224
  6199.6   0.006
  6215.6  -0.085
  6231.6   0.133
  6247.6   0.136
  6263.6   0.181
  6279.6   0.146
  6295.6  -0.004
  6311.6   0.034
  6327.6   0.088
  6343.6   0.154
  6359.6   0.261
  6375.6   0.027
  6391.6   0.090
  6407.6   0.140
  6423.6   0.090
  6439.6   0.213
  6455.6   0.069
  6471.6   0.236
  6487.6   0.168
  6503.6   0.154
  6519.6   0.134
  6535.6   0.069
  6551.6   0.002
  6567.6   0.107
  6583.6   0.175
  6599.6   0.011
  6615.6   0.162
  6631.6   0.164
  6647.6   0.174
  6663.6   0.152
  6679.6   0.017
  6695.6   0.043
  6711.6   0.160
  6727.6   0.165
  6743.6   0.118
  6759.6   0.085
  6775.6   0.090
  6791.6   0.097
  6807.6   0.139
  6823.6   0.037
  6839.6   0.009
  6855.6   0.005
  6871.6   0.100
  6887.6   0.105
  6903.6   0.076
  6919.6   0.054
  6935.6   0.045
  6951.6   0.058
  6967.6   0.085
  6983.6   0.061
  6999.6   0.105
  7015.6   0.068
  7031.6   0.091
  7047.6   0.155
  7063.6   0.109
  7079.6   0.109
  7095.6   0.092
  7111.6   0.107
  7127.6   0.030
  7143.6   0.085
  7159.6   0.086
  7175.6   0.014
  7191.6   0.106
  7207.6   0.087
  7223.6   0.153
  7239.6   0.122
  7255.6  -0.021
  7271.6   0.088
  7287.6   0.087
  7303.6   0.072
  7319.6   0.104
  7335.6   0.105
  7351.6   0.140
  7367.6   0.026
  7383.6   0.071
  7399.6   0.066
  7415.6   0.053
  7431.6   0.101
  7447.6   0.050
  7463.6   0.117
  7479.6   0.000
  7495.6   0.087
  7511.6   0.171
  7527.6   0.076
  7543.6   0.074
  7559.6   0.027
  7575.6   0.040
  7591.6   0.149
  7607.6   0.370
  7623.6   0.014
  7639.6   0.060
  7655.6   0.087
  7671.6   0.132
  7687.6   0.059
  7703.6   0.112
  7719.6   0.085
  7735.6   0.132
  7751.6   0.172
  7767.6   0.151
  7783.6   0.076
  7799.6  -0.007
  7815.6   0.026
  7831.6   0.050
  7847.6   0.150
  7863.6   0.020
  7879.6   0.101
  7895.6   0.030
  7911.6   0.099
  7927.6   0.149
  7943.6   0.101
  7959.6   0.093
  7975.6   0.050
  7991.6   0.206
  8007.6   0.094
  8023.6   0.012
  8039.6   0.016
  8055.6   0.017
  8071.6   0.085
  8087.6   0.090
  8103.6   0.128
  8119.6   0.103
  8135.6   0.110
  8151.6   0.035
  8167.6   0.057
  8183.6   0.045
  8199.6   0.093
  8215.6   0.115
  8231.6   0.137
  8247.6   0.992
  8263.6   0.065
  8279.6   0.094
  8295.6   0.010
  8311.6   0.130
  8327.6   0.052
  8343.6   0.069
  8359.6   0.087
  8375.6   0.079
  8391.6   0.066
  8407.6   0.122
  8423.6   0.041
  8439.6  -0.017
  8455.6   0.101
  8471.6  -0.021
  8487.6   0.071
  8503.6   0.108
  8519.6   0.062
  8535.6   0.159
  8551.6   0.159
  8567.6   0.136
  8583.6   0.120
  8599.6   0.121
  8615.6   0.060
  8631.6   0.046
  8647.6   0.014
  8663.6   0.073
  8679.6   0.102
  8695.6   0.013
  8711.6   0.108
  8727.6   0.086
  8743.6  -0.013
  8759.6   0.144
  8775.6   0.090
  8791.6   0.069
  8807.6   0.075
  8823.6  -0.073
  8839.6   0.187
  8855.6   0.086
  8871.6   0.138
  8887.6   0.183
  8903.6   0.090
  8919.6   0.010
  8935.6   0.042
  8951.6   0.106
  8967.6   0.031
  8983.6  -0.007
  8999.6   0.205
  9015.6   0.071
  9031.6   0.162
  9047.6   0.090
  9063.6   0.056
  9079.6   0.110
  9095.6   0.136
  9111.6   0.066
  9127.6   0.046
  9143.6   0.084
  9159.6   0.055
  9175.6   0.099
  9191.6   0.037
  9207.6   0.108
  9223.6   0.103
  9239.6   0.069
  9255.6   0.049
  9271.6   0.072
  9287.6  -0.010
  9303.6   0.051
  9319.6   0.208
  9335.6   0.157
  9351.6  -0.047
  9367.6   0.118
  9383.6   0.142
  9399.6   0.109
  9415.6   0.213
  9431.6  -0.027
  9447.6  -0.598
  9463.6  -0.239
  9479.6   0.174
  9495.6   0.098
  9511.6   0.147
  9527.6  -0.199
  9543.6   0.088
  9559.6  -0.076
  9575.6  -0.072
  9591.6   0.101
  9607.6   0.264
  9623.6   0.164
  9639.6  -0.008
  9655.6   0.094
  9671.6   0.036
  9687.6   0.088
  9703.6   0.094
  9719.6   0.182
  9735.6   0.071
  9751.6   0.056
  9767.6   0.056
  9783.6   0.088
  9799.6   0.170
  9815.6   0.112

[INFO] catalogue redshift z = 1.21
